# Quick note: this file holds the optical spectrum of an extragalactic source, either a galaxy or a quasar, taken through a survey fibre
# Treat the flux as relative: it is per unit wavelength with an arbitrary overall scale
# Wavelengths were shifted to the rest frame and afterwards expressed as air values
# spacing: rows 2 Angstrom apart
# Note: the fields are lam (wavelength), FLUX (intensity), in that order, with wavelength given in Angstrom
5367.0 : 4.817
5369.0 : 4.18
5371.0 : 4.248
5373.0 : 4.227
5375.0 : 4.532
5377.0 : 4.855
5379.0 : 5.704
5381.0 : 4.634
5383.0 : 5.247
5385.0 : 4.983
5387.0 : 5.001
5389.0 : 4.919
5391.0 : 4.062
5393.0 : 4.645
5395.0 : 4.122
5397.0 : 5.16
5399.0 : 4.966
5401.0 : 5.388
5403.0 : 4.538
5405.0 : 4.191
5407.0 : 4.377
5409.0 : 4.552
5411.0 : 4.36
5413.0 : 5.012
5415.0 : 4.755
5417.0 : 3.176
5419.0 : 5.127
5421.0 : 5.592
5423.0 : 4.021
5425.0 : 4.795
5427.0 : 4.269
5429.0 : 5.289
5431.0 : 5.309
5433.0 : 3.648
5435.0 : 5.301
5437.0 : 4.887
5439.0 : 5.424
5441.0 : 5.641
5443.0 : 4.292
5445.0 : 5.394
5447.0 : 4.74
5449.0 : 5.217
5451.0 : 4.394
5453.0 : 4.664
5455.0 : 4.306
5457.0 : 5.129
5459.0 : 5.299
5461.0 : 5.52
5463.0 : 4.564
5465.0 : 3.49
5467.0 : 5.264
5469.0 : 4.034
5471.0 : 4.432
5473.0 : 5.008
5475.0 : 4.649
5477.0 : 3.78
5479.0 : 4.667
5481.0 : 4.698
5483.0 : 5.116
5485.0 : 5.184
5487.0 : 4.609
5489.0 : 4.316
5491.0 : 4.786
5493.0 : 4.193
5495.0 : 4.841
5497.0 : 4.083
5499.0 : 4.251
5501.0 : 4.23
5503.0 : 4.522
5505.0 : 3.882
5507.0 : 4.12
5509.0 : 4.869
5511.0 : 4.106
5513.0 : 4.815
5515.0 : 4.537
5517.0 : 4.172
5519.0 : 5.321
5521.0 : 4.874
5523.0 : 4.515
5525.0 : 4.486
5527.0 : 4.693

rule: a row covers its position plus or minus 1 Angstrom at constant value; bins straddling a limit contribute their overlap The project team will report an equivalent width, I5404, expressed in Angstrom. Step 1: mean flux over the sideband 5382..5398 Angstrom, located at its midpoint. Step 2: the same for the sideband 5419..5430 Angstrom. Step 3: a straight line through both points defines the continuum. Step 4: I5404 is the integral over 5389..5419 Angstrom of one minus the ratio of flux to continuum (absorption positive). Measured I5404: 1.5 Angstrom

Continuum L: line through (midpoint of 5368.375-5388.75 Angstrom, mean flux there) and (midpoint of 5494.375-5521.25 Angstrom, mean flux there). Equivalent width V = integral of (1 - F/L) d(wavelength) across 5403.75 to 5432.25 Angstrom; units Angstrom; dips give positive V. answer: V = 0.4 Angstrom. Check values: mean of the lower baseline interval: 4.78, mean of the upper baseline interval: 4.46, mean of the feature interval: 4.62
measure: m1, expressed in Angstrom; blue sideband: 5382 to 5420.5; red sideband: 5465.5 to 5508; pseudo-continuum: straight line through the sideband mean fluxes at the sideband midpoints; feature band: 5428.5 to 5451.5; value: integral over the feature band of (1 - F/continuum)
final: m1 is -1.9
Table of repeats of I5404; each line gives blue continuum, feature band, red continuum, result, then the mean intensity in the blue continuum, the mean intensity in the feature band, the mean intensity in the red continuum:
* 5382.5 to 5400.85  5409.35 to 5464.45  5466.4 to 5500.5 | -1.4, 4.8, 4.81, 4.57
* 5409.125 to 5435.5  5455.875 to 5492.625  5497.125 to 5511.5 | -2.3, 4.65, 4.69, 4.28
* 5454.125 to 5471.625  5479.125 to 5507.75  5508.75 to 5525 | 1.0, 4.68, 4.5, 4.63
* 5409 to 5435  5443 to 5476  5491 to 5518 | -1.6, 4.64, 4.74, 4.37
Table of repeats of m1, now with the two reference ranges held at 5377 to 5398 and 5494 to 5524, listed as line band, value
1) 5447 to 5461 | -0.7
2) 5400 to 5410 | 0.4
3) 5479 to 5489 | -0.6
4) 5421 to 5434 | 0.3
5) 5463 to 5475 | 0.3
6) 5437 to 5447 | -0.9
